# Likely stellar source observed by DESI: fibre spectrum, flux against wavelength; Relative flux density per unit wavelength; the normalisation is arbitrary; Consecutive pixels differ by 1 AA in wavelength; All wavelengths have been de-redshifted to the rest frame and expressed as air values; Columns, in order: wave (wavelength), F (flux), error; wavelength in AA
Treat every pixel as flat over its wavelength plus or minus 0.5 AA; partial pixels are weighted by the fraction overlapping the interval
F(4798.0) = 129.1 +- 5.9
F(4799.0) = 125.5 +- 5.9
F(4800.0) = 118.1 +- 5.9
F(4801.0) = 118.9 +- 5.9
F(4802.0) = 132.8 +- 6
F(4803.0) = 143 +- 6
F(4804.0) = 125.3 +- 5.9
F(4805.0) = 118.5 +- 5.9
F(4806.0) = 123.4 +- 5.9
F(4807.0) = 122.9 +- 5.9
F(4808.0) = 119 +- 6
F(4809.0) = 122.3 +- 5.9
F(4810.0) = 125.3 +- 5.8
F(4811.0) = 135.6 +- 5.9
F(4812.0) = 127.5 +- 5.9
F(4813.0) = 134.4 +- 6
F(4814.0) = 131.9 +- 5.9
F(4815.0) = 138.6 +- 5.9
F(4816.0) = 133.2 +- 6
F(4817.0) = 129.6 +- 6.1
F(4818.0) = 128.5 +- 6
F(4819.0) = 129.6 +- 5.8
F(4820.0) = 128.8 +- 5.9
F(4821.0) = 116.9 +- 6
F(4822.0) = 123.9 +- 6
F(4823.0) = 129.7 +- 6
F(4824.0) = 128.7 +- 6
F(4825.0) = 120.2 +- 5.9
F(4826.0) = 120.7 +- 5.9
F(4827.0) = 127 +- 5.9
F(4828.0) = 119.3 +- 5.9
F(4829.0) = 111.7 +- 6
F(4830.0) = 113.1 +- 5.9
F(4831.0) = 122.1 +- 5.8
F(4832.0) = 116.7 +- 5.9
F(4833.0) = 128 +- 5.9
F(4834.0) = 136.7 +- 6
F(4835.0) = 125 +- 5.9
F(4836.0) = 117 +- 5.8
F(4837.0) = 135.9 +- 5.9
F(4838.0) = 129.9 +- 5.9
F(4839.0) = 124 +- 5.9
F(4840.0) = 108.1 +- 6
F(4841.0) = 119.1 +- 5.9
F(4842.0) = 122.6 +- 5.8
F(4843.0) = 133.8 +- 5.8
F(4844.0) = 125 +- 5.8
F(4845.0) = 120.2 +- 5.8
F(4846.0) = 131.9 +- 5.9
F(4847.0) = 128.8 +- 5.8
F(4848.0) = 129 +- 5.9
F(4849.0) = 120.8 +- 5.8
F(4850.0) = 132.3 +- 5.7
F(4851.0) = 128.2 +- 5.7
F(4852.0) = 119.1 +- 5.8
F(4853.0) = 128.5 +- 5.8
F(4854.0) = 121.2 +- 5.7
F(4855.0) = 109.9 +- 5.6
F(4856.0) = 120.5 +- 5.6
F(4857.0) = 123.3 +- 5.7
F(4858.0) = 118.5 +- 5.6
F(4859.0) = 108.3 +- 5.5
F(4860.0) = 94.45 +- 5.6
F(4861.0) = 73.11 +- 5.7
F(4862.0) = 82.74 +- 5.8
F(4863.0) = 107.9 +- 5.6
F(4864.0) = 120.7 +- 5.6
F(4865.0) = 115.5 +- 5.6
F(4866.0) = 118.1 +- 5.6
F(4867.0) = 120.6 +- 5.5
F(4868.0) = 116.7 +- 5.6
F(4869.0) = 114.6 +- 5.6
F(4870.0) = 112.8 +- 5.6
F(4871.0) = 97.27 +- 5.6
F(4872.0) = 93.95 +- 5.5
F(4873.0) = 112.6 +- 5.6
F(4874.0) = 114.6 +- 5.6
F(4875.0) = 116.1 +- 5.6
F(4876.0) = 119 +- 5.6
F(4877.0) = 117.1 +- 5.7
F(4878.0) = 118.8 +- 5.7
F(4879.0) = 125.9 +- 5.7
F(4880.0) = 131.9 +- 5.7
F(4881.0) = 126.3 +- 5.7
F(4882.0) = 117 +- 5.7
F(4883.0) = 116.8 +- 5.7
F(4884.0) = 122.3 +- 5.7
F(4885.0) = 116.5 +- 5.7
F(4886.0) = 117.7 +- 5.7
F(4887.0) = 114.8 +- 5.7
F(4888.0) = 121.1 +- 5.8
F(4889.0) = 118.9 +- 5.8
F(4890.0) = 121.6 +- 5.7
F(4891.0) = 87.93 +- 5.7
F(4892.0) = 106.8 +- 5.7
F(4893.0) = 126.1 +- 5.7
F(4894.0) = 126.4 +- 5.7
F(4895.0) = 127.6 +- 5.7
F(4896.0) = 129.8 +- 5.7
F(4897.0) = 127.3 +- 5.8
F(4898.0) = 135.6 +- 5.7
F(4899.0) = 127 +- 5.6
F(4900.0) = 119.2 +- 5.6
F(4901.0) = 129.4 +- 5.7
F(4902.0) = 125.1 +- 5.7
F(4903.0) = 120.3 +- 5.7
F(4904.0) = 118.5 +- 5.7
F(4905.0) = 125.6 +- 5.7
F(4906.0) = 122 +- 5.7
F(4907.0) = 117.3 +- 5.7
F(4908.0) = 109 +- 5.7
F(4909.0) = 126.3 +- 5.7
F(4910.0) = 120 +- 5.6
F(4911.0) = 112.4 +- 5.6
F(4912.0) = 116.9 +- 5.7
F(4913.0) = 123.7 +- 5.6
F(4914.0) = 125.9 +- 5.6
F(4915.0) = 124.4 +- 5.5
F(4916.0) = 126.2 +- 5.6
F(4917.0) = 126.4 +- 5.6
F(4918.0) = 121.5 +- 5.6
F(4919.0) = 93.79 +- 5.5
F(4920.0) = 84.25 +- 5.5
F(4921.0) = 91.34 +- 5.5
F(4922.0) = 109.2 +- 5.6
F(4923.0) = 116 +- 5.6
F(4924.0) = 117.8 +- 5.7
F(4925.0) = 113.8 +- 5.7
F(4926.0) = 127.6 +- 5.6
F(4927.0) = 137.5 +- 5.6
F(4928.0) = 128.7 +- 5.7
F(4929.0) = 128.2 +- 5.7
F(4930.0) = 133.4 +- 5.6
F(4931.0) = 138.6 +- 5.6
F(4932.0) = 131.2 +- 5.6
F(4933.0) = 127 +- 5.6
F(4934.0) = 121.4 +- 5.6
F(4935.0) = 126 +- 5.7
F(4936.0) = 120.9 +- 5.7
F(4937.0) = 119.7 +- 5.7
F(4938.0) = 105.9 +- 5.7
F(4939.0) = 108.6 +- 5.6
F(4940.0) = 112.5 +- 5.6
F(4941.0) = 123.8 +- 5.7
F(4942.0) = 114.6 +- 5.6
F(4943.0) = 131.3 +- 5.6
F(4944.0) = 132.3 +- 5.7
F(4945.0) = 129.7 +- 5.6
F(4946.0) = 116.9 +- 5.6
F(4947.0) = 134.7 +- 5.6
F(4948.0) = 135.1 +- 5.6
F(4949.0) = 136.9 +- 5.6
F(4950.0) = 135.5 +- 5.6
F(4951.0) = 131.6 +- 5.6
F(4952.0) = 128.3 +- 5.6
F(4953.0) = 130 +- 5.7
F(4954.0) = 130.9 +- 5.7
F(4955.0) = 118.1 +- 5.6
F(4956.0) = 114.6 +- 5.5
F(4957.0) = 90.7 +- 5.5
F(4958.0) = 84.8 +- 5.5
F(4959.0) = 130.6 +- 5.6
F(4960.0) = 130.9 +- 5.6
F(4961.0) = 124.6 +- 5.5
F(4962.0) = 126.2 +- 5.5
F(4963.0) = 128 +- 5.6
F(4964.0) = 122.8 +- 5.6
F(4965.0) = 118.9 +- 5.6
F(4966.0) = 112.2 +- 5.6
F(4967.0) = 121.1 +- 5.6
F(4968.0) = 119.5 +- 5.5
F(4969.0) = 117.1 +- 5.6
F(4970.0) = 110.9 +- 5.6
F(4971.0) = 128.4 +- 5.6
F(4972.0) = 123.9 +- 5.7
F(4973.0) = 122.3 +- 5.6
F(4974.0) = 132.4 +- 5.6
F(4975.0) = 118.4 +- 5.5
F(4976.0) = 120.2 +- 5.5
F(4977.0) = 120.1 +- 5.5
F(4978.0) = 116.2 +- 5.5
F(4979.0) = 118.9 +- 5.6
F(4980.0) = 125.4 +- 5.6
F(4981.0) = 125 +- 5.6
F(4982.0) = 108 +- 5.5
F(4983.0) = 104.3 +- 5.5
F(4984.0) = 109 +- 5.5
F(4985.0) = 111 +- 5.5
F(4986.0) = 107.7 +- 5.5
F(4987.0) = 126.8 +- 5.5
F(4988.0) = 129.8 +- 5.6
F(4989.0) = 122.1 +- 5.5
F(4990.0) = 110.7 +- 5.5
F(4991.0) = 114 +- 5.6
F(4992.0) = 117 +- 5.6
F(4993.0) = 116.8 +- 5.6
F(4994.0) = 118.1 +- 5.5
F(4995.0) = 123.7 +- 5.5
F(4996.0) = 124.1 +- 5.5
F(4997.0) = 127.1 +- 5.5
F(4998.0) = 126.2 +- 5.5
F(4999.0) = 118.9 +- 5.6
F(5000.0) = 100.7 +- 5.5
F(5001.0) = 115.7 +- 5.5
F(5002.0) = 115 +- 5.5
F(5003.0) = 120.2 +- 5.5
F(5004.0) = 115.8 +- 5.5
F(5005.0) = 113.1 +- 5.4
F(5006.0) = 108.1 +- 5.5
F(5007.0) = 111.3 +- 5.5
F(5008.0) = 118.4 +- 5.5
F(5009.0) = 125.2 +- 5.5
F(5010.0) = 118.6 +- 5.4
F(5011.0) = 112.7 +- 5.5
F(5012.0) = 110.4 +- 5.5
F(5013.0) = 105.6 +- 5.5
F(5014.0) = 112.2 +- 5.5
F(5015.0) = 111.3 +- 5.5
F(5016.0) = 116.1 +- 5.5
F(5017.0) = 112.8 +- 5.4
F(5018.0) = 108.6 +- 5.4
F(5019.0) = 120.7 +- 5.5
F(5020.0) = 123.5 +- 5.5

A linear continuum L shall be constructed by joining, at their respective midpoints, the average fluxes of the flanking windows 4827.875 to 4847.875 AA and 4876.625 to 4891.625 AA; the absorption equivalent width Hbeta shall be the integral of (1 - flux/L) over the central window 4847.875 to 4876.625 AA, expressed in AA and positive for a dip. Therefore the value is 1.8 AA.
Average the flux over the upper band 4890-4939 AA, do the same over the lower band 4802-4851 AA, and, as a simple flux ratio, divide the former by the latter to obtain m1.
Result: 1.0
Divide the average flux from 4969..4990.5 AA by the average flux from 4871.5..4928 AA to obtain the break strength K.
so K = 1.0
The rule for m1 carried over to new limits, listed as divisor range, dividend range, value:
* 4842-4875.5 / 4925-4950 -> 1.09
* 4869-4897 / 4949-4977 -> 1.04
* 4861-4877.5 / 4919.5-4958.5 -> 1.10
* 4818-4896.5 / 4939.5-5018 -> 1.00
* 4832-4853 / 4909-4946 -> 0.96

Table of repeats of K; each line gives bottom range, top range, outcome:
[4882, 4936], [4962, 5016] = 0.98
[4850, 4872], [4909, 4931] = 1.06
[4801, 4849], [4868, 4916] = 0.95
